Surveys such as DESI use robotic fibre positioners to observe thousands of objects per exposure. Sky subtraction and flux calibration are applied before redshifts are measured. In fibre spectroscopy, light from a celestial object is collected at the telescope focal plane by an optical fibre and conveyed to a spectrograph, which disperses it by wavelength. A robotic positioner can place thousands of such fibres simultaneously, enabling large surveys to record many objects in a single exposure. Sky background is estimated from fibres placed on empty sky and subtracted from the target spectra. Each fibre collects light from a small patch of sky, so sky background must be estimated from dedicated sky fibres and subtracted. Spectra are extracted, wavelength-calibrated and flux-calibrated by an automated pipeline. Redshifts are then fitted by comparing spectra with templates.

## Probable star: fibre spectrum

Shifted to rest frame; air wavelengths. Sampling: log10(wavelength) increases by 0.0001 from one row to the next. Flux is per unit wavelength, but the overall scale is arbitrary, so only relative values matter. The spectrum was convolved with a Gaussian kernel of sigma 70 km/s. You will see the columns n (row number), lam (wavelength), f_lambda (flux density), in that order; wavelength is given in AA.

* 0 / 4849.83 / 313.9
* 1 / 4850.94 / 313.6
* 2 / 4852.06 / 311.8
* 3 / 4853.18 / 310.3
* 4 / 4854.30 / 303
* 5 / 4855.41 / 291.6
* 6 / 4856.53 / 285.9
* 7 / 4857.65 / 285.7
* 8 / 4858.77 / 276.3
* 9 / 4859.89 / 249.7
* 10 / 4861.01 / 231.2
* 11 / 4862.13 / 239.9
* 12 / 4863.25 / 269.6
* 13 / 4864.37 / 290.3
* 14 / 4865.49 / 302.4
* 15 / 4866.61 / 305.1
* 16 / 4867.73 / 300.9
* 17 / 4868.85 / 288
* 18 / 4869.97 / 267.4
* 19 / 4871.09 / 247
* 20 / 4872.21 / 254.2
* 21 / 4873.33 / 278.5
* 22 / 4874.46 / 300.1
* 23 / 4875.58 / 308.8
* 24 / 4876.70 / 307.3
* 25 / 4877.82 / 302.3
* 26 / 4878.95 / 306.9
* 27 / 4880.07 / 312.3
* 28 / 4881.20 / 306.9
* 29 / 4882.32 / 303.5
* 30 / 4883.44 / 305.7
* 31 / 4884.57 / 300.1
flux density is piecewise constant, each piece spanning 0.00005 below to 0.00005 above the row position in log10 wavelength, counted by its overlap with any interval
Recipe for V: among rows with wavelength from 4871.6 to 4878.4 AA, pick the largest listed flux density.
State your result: 308.8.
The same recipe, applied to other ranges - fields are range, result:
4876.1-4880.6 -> 312.3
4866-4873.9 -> 305.1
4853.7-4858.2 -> 303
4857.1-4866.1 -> 302.4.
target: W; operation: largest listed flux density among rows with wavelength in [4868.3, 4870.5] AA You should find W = 288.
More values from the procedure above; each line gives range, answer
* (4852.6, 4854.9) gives 310.3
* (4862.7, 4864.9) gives 290.3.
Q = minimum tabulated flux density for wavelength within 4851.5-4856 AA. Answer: 291.6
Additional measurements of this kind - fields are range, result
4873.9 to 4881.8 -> 300.1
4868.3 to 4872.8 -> 247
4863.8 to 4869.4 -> 288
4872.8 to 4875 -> 278.5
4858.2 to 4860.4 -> 249.7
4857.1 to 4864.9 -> 231.2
